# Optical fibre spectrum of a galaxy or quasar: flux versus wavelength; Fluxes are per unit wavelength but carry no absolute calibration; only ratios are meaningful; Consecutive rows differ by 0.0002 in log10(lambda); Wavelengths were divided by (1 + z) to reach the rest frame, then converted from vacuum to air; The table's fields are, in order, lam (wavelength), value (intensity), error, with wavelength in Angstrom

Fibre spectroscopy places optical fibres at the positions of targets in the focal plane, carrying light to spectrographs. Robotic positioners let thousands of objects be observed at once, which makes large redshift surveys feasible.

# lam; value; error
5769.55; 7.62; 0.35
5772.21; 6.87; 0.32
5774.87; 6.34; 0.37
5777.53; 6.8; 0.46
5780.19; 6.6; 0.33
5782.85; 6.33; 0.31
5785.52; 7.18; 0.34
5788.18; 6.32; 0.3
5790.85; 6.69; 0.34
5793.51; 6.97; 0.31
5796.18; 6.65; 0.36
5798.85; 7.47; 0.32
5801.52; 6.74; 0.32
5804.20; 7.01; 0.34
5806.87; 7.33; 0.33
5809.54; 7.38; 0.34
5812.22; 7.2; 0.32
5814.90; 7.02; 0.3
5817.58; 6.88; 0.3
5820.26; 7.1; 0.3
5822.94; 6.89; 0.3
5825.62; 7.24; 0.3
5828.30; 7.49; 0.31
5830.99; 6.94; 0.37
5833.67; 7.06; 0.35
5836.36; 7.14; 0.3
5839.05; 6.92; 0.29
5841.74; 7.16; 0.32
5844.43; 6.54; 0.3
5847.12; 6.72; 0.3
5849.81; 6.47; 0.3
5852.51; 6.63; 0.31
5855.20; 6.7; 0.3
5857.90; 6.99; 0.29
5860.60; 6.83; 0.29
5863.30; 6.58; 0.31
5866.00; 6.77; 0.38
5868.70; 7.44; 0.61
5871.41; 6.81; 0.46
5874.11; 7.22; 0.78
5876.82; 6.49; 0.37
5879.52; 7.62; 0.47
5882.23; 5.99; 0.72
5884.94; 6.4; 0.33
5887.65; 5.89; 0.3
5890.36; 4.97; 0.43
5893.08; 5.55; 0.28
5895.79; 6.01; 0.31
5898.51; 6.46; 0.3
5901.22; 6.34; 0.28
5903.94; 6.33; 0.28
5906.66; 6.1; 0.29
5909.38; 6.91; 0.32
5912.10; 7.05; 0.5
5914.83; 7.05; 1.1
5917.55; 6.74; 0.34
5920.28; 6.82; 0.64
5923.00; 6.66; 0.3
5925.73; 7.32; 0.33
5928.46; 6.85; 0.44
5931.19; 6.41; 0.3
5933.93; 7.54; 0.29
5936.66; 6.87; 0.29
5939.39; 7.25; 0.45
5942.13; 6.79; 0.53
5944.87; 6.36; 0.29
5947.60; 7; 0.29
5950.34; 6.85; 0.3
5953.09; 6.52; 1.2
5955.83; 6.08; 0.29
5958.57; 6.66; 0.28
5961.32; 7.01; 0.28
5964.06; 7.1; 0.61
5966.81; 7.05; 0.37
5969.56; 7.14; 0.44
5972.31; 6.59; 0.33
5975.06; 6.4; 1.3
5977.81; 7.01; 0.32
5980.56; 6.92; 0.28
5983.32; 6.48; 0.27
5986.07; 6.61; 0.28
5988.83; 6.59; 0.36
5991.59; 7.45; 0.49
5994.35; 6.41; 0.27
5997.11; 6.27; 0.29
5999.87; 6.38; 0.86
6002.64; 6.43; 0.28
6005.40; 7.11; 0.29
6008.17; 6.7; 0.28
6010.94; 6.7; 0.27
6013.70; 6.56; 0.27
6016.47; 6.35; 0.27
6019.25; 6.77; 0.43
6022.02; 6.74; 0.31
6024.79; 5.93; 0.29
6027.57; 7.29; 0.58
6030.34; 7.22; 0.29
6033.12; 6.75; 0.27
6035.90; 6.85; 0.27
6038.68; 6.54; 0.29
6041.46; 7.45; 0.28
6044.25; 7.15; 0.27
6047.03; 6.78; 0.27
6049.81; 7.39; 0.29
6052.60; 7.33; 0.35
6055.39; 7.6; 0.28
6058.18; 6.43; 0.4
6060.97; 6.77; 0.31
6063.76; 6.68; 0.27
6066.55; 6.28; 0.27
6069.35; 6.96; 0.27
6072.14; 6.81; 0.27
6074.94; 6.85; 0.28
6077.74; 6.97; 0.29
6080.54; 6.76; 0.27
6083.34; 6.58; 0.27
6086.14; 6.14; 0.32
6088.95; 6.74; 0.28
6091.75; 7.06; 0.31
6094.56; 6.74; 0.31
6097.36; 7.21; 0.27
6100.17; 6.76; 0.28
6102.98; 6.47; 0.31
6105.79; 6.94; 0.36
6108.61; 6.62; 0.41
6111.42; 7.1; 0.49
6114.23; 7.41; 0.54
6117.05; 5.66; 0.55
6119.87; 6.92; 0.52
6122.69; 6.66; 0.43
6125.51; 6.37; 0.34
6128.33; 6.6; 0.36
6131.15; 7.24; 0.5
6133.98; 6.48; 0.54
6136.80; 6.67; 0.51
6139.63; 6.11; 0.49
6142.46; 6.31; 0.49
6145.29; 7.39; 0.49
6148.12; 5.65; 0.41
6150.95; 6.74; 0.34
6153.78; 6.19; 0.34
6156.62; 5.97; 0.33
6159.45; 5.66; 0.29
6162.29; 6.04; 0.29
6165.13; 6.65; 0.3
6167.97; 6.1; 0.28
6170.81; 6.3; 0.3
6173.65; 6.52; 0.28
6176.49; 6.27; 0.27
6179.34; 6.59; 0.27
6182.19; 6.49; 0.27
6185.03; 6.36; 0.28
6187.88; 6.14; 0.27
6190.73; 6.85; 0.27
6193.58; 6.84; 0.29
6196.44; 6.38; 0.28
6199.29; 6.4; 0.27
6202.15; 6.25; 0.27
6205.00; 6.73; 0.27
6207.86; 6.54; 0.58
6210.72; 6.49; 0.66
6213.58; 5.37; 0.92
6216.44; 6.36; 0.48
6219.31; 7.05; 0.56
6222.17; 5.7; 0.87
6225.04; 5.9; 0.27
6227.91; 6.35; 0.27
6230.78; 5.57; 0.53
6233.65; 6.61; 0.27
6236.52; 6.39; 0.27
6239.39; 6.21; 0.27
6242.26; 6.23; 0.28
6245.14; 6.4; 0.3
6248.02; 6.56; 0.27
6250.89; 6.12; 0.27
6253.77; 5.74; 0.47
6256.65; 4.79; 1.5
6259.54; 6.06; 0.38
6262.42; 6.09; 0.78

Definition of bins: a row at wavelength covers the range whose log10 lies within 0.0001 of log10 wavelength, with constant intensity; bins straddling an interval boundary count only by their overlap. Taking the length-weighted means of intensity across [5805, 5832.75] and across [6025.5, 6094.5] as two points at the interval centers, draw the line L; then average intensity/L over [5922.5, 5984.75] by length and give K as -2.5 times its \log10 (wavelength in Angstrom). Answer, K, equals 0.027 mag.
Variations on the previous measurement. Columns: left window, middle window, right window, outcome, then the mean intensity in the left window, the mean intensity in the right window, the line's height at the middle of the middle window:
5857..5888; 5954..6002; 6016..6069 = 0.020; 6.78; 6.87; 6.83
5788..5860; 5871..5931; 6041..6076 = 0.070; 6.96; 6.95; 6.95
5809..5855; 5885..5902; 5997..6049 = 0.171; 6.97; 6.75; 6.9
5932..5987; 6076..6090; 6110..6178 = -0.010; 6.81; 6.46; 6.57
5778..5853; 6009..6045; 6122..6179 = -0.031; 6.93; 6.4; 6.59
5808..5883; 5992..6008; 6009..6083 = 0.044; 6.94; 6.84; 6.86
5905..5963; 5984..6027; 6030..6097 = 0.037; 6.8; 6.87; 6.84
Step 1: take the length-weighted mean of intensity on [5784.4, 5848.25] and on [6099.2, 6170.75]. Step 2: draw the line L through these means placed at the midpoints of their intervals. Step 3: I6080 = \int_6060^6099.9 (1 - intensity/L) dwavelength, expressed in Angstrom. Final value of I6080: -1.0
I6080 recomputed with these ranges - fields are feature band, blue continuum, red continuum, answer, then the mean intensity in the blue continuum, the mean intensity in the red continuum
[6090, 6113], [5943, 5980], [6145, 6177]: -1.66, 6.76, 6.25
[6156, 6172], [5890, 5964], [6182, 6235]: 0.64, 6.64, 6.33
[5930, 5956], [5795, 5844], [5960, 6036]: 0.17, 7.08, 6.74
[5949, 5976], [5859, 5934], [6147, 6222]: -0.86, 6.6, 6.34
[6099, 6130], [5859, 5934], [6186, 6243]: -1.36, 6.6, 6.32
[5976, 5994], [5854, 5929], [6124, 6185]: -0.77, 6.6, 6.4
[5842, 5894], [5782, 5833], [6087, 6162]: 2.57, 7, 6.59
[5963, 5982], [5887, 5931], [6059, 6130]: -0.99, 6.45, 6.72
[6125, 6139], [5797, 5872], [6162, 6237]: -0.43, 6.98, 6.35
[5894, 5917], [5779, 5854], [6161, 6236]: 0.93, 6.93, 6.34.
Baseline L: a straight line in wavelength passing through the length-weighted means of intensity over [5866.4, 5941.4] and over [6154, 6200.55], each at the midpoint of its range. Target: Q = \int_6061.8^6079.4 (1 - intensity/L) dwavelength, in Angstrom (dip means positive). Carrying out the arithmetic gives -0.8 Angstrom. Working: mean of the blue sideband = 6.64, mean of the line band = 6.76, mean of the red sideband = 6.34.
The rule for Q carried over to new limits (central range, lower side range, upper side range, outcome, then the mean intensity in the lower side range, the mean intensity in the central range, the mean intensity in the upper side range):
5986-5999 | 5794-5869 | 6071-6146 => 0.3 Angstrom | 6.97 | 6.66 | 6.72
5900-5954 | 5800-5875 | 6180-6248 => 0.2 Angstrom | 6.97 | 6.79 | 6.34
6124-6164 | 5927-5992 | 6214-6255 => 0.1 Angstrom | 6.8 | 6.39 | 6.21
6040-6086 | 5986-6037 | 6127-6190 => -2.2 Angstrom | 6.69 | 6.9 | 6.39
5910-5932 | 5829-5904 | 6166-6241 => -1.0 Angstrom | 6.62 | 6.88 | 6.34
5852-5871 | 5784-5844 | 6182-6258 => 0.2 Angstrom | 7.03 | 6.86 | 6.25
